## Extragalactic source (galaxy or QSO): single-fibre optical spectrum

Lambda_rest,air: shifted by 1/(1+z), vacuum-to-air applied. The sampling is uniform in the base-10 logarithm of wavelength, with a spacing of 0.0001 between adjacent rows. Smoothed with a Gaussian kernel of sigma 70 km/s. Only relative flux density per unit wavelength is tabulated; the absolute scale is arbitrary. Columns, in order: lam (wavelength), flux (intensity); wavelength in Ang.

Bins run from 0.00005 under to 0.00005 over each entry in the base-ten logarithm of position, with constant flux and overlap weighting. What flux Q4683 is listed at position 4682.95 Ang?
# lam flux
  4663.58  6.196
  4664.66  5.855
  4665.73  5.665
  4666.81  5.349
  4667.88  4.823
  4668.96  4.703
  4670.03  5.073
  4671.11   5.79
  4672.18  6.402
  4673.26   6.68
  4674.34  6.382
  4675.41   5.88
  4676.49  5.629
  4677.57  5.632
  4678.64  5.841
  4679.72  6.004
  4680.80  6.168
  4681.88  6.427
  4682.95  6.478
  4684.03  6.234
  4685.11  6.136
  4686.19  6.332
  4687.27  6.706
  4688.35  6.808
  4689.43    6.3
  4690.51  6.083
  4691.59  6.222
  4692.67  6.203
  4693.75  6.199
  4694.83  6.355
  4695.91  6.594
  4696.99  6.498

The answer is 6.478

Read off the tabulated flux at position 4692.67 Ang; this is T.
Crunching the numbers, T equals 6.203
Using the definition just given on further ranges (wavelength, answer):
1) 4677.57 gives 5.632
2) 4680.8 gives 6.168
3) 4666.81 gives 5.349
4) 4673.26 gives 6.68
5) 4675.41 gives 5.88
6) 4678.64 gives 5.841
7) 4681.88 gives 6.427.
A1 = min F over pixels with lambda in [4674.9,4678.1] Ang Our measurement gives 5.629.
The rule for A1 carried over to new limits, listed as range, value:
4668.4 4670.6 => 4.703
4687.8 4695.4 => 6.083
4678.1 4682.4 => 5.841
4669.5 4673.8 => 5.073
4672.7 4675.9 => 5.88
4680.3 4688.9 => 6.136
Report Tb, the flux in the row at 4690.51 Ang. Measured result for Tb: 6.083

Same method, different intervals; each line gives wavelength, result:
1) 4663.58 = 6.196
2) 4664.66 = 5.855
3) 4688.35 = 6.808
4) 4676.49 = 5.629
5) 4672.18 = 6.402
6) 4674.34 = 6.382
